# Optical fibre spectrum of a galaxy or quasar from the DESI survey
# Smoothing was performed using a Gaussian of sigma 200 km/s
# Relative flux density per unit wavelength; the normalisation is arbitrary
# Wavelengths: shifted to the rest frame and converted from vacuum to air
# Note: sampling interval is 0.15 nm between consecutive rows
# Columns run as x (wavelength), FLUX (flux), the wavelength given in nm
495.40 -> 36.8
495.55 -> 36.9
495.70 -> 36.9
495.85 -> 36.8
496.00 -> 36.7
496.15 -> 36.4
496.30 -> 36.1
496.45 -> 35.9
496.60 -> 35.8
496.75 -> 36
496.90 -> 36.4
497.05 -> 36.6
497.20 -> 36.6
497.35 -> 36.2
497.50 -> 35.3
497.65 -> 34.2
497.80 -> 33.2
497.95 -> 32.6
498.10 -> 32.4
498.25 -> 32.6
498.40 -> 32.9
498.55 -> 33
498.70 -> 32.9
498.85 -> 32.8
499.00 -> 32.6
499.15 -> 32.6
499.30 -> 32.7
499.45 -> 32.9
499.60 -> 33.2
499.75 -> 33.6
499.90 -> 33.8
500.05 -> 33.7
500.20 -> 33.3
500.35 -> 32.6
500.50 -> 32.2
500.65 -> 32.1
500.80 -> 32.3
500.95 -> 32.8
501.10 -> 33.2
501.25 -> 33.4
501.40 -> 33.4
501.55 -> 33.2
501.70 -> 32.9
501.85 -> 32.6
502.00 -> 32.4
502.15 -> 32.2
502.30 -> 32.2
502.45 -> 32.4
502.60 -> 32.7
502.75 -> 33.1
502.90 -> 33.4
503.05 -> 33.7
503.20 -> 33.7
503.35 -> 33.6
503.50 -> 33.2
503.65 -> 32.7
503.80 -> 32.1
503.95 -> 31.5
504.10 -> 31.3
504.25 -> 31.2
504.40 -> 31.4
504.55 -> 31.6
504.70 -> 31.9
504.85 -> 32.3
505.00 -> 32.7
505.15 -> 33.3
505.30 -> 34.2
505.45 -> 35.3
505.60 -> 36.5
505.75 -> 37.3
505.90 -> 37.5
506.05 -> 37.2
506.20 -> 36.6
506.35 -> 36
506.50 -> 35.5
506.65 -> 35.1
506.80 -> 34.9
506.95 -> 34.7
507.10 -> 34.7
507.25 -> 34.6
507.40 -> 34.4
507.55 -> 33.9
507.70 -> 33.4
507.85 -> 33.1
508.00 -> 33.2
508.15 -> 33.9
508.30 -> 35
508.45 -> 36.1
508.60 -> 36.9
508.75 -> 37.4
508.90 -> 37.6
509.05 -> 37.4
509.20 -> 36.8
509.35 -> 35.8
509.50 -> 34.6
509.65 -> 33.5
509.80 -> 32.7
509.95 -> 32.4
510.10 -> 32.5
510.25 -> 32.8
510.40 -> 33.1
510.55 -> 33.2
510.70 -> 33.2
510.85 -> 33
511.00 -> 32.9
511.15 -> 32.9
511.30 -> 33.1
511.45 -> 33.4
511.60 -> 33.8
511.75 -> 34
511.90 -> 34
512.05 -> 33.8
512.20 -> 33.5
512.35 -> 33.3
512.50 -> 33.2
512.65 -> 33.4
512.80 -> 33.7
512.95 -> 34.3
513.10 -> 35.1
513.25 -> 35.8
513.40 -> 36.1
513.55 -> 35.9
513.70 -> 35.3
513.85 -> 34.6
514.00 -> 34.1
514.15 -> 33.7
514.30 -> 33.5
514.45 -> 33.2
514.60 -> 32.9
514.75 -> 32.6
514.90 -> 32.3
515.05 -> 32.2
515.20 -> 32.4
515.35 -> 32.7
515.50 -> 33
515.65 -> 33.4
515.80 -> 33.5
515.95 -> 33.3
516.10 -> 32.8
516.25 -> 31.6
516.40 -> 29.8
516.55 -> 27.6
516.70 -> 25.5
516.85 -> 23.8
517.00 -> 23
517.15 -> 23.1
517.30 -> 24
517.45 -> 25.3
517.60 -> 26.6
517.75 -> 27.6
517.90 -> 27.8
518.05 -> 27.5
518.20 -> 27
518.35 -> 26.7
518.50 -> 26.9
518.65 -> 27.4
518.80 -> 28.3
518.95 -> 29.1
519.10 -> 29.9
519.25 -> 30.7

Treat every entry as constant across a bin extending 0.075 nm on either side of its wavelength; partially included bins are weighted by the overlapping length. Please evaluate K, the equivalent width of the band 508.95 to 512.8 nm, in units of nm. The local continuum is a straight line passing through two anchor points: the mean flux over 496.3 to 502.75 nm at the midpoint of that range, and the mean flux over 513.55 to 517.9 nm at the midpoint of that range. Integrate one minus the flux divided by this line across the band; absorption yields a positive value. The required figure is -0.281 nm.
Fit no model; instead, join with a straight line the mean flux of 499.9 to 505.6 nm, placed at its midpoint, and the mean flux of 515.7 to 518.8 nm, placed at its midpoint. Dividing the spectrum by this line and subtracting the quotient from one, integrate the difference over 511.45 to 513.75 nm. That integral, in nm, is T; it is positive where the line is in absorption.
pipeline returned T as -0.40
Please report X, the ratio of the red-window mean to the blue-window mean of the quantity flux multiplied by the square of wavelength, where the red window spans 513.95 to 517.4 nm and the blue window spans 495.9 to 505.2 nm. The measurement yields 0.97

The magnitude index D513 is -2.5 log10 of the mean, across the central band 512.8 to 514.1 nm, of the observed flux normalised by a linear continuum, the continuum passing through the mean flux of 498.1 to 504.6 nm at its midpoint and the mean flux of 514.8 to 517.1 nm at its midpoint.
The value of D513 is -0.140 mag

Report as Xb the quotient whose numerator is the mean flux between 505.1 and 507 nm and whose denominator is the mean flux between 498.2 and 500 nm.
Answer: 1.08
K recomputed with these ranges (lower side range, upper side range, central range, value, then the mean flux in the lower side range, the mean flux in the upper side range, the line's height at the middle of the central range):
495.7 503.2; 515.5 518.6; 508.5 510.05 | -0.25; 33.8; 28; 30.5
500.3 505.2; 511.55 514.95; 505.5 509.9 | -0.28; 32.6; 34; 33.3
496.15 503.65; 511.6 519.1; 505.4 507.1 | -0.18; 33.6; 31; 32.5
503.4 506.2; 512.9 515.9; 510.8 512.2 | 0.01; 33.6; 33.8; 33.8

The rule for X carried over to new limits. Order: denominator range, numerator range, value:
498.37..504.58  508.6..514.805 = 1.09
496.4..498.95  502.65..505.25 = 0.97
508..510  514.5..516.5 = 0.94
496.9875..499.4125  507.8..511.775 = 1.06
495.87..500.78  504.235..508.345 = 1.04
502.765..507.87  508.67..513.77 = 1.03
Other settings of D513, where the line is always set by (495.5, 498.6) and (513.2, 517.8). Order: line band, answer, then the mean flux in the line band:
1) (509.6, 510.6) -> -0.02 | 32.9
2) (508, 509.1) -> -0.11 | 36.1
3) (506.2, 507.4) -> -0.07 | 35.1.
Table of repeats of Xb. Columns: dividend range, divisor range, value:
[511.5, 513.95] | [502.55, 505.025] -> 1.06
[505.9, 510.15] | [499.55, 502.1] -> 1.06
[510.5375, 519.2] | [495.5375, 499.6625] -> 0.90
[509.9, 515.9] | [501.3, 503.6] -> 1.02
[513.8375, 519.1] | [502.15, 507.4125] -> 0.88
